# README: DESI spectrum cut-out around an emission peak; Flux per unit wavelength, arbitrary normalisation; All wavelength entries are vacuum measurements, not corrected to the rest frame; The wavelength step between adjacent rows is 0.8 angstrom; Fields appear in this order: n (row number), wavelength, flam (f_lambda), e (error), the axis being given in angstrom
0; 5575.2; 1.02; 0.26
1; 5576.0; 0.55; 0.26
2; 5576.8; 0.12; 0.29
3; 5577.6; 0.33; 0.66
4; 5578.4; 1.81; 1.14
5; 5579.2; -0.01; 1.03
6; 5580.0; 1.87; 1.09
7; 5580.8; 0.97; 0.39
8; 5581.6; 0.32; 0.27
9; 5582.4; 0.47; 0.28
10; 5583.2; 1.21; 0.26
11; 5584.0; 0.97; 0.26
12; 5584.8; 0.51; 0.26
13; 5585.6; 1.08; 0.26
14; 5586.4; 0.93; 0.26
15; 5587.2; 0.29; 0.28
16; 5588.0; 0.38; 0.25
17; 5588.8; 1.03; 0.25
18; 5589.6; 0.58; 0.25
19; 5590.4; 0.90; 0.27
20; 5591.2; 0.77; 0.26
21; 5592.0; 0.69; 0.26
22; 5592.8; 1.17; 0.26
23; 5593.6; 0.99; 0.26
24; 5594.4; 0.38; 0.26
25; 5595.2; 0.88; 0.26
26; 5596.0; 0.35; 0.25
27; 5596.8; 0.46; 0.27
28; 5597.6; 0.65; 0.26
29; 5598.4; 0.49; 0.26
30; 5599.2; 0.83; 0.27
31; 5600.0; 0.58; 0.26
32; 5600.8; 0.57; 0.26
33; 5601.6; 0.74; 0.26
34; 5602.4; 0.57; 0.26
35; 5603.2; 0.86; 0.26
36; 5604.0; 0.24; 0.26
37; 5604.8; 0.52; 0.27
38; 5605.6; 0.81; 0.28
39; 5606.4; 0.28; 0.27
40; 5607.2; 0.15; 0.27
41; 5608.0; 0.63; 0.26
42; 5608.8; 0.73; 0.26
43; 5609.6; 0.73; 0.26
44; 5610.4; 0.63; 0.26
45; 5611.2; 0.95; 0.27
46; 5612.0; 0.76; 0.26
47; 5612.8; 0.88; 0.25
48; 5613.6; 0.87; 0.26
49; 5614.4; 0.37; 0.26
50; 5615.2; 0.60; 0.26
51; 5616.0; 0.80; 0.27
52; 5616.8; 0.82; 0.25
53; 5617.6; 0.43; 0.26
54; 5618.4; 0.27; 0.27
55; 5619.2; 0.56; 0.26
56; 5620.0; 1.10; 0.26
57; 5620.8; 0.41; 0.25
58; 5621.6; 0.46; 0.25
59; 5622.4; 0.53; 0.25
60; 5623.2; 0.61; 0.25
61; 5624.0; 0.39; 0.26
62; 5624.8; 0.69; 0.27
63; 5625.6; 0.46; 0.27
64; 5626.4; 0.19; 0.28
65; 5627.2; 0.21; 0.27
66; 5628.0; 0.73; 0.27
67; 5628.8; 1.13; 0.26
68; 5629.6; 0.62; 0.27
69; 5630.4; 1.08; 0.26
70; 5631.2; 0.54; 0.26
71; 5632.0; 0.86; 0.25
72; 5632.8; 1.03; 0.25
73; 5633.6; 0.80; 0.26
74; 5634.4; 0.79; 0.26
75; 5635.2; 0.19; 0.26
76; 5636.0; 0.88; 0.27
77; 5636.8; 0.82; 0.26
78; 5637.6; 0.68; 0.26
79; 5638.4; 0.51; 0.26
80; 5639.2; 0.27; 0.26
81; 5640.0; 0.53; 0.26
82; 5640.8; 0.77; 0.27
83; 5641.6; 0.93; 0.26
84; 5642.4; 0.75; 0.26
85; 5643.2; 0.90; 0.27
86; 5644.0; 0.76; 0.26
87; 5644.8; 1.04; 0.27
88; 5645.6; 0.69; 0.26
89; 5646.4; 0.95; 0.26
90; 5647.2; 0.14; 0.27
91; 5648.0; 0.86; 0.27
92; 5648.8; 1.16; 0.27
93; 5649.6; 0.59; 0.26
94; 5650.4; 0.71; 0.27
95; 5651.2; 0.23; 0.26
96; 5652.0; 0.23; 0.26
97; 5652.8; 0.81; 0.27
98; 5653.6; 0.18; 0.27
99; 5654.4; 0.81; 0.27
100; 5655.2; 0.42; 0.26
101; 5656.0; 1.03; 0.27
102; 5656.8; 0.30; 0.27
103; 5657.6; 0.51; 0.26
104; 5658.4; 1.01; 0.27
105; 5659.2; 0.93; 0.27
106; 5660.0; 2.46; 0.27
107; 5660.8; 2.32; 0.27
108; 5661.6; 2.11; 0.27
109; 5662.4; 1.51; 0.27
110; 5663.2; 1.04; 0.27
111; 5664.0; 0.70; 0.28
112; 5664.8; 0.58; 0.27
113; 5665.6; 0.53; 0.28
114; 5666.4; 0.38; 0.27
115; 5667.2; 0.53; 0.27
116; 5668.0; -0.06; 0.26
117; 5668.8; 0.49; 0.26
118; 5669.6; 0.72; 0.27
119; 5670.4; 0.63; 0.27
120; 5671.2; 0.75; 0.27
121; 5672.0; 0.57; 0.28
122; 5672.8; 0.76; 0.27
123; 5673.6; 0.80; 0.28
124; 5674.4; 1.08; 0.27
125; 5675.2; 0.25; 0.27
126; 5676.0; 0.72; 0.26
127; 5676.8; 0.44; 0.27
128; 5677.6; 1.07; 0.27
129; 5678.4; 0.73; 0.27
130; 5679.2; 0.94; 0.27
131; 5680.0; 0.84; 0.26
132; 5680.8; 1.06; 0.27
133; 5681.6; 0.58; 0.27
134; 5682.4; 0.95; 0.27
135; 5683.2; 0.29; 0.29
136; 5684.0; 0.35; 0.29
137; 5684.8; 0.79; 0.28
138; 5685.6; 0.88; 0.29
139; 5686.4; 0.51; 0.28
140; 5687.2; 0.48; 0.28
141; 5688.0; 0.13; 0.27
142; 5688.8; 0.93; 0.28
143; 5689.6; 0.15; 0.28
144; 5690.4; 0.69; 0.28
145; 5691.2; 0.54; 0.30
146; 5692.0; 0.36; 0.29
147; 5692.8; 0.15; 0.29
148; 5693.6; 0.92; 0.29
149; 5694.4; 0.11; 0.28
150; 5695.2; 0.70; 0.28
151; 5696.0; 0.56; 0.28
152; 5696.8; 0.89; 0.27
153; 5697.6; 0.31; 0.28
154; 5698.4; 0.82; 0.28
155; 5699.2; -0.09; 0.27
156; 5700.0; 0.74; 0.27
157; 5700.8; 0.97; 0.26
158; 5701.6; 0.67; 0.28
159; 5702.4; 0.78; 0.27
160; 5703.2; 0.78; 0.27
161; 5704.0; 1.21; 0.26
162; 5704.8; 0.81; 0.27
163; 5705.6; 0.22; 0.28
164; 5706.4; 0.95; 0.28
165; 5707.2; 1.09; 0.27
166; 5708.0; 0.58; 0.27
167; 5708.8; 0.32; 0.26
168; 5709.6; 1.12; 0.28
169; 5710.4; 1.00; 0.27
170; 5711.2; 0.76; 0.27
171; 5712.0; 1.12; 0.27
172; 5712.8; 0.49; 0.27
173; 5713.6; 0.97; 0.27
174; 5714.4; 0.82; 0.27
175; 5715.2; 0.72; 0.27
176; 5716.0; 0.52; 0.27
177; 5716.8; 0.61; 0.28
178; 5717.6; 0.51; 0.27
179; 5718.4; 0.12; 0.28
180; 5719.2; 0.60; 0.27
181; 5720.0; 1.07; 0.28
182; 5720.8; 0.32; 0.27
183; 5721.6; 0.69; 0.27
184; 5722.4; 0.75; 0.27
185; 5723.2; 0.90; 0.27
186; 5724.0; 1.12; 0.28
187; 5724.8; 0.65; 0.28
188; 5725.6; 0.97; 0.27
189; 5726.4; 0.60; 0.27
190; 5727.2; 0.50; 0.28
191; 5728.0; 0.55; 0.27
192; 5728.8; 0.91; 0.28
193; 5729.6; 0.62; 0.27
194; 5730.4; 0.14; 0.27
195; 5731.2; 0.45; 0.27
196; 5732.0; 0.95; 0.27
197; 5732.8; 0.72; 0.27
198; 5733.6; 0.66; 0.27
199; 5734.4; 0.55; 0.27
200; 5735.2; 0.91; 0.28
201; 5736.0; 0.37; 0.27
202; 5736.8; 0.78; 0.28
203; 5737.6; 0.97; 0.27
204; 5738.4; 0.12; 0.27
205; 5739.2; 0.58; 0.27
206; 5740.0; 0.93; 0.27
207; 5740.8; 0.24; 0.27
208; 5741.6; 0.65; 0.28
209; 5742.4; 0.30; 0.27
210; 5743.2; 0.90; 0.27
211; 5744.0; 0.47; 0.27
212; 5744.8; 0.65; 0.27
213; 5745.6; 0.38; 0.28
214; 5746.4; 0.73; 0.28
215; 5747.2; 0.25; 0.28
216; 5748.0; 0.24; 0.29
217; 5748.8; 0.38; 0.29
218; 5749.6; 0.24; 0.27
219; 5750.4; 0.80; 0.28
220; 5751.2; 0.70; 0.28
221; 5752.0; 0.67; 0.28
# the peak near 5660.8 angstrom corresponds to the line H-beta 4861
